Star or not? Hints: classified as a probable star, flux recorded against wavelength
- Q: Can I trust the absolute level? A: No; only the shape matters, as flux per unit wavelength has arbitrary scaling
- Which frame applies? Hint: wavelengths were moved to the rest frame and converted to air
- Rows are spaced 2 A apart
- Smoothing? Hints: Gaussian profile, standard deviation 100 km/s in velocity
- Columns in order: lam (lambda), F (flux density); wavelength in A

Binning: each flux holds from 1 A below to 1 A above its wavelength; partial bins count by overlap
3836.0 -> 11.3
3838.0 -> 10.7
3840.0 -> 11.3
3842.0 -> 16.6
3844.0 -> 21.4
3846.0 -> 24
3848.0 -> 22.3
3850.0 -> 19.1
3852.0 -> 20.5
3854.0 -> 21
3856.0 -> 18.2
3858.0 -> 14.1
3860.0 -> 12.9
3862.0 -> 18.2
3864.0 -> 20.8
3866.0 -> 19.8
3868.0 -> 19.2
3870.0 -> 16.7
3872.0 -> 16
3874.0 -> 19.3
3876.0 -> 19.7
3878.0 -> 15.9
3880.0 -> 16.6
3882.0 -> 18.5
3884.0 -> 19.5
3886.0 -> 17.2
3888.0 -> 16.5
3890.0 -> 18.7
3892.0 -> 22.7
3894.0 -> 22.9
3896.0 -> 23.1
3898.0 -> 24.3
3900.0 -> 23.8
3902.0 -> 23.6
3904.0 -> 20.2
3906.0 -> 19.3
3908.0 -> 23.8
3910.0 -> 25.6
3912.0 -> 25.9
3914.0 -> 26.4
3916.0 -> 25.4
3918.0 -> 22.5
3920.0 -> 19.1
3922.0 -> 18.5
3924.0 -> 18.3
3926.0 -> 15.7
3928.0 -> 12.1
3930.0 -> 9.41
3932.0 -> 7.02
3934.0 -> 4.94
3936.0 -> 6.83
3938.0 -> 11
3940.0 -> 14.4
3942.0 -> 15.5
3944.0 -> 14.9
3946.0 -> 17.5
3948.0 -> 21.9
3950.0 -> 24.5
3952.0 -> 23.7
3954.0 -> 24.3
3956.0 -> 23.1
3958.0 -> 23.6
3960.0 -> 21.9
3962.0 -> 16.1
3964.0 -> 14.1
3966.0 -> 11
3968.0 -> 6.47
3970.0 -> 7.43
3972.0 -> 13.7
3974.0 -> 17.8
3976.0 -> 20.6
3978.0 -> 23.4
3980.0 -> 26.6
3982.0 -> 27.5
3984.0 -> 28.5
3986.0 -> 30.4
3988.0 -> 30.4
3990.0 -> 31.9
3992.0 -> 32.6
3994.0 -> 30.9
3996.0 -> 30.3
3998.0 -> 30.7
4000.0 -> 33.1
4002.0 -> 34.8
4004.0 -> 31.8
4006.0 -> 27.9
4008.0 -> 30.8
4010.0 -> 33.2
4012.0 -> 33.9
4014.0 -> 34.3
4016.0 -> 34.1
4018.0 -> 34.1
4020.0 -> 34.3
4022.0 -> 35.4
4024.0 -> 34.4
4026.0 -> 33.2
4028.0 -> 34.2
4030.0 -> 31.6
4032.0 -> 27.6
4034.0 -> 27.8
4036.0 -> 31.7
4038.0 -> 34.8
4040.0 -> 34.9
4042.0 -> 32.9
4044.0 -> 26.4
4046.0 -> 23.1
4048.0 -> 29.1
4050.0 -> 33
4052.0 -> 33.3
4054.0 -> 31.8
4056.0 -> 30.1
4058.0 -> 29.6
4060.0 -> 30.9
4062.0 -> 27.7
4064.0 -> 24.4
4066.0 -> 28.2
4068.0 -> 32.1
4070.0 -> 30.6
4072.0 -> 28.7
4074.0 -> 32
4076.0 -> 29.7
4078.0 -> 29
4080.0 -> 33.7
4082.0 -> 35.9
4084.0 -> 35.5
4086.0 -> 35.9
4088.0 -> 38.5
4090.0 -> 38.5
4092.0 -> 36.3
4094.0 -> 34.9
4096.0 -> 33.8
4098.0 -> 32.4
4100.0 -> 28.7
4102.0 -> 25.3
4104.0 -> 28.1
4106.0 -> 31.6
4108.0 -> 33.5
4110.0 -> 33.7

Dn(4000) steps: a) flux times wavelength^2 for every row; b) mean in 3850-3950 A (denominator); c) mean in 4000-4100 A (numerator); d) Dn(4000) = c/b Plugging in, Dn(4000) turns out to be 1.9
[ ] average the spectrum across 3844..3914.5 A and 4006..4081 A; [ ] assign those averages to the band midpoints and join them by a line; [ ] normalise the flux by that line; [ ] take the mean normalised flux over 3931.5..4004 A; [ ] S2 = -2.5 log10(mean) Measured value 0.243 mag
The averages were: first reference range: 20.2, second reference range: 31.2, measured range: 21.2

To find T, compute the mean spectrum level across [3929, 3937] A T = 7.05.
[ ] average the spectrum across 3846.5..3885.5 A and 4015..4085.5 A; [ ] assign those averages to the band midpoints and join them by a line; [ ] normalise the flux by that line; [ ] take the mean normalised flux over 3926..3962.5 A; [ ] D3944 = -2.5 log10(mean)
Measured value 0.428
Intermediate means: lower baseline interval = 18.4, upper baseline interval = 31.3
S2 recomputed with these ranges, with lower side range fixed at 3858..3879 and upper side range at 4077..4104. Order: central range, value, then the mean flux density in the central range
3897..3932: 0.02 mag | 20.4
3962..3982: 0.47 mag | 16.3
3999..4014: -0.18 mag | 32.4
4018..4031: -0.18 mag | 33.9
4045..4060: 0.03 mag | 30.1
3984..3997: -0.17 mag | 30.9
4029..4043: -0.07 mag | 31.6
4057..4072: 0.09 mag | 29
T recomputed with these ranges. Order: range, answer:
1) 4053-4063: 30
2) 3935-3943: 11.9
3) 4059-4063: 29.3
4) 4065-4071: 30.3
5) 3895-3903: 23.7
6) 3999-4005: 33.2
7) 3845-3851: 21.8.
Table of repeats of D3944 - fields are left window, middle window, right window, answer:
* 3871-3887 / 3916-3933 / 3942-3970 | 0.135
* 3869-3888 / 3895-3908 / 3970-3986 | -0.202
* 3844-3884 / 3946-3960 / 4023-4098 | 0.075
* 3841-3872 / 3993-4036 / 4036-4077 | -0.162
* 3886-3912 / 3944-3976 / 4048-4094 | 0.388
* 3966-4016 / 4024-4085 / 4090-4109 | -0.036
